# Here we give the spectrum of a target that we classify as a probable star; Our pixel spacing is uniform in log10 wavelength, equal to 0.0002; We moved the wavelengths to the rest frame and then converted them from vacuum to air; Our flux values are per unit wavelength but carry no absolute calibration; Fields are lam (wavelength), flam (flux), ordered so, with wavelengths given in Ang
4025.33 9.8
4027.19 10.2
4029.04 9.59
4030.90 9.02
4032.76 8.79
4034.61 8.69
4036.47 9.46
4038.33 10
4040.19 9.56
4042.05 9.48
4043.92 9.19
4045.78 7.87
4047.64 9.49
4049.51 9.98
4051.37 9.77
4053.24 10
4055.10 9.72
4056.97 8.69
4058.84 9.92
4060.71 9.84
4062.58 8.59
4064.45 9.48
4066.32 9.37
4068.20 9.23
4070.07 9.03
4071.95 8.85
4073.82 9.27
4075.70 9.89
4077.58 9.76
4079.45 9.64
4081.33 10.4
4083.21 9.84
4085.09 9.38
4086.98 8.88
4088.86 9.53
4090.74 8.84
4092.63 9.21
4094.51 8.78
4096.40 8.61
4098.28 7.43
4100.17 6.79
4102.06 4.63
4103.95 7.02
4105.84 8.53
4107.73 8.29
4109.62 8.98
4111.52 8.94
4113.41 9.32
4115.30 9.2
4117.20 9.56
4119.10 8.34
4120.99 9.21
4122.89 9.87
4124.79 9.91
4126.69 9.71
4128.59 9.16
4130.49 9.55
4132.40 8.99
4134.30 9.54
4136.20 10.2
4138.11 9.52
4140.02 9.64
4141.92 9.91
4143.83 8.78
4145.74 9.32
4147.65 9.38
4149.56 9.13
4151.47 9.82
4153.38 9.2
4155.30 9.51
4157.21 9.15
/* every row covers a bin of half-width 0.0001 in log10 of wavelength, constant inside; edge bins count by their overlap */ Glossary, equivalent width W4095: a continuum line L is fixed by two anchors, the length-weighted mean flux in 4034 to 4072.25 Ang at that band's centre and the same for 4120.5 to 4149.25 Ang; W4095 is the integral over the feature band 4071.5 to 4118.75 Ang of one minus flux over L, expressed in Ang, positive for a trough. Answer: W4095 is 3.3 Ang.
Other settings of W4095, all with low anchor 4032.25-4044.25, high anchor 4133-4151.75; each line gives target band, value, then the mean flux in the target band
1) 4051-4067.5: -0.2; 9.47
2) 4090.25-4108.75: 3.2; 7.79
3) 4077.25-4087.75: -0.3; 9.66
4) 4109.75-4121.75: 0.5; 9.09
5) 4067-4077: 0.1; 9.27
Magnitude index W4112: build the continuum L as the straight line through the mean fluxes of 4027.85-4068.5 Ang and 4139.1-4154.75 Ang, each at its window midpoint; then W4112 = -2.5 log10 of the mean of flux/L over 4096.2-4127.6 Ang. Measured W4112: 0.11 mag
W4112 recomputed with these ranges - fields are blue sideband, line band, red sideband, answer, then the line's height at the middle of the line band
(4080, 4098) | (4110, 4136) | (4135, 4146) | 0.012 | 9.45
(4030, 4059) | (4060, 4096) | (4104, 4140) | -0.006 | 9.29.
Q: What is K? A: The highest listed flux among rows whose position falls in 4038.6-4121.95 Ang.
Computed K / 10.4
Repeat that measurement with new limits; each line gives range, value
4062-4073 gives 9.48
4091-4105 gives 9.21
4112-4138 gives 10.2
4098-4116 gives 9.32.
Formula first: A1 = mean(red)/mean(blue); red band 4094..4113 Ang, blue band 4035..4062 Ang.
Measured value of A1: 0.83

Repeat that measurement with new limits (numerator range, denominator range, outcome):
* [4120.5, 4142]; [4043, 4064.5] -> 1.02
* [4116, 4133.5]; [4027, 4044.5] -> 1.00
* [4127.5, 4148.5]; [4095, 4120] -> 1.16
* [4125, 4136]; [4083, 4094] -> 1.03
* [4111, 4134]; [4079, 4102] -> 1.06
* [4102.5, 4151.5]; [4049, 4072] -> 0.97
